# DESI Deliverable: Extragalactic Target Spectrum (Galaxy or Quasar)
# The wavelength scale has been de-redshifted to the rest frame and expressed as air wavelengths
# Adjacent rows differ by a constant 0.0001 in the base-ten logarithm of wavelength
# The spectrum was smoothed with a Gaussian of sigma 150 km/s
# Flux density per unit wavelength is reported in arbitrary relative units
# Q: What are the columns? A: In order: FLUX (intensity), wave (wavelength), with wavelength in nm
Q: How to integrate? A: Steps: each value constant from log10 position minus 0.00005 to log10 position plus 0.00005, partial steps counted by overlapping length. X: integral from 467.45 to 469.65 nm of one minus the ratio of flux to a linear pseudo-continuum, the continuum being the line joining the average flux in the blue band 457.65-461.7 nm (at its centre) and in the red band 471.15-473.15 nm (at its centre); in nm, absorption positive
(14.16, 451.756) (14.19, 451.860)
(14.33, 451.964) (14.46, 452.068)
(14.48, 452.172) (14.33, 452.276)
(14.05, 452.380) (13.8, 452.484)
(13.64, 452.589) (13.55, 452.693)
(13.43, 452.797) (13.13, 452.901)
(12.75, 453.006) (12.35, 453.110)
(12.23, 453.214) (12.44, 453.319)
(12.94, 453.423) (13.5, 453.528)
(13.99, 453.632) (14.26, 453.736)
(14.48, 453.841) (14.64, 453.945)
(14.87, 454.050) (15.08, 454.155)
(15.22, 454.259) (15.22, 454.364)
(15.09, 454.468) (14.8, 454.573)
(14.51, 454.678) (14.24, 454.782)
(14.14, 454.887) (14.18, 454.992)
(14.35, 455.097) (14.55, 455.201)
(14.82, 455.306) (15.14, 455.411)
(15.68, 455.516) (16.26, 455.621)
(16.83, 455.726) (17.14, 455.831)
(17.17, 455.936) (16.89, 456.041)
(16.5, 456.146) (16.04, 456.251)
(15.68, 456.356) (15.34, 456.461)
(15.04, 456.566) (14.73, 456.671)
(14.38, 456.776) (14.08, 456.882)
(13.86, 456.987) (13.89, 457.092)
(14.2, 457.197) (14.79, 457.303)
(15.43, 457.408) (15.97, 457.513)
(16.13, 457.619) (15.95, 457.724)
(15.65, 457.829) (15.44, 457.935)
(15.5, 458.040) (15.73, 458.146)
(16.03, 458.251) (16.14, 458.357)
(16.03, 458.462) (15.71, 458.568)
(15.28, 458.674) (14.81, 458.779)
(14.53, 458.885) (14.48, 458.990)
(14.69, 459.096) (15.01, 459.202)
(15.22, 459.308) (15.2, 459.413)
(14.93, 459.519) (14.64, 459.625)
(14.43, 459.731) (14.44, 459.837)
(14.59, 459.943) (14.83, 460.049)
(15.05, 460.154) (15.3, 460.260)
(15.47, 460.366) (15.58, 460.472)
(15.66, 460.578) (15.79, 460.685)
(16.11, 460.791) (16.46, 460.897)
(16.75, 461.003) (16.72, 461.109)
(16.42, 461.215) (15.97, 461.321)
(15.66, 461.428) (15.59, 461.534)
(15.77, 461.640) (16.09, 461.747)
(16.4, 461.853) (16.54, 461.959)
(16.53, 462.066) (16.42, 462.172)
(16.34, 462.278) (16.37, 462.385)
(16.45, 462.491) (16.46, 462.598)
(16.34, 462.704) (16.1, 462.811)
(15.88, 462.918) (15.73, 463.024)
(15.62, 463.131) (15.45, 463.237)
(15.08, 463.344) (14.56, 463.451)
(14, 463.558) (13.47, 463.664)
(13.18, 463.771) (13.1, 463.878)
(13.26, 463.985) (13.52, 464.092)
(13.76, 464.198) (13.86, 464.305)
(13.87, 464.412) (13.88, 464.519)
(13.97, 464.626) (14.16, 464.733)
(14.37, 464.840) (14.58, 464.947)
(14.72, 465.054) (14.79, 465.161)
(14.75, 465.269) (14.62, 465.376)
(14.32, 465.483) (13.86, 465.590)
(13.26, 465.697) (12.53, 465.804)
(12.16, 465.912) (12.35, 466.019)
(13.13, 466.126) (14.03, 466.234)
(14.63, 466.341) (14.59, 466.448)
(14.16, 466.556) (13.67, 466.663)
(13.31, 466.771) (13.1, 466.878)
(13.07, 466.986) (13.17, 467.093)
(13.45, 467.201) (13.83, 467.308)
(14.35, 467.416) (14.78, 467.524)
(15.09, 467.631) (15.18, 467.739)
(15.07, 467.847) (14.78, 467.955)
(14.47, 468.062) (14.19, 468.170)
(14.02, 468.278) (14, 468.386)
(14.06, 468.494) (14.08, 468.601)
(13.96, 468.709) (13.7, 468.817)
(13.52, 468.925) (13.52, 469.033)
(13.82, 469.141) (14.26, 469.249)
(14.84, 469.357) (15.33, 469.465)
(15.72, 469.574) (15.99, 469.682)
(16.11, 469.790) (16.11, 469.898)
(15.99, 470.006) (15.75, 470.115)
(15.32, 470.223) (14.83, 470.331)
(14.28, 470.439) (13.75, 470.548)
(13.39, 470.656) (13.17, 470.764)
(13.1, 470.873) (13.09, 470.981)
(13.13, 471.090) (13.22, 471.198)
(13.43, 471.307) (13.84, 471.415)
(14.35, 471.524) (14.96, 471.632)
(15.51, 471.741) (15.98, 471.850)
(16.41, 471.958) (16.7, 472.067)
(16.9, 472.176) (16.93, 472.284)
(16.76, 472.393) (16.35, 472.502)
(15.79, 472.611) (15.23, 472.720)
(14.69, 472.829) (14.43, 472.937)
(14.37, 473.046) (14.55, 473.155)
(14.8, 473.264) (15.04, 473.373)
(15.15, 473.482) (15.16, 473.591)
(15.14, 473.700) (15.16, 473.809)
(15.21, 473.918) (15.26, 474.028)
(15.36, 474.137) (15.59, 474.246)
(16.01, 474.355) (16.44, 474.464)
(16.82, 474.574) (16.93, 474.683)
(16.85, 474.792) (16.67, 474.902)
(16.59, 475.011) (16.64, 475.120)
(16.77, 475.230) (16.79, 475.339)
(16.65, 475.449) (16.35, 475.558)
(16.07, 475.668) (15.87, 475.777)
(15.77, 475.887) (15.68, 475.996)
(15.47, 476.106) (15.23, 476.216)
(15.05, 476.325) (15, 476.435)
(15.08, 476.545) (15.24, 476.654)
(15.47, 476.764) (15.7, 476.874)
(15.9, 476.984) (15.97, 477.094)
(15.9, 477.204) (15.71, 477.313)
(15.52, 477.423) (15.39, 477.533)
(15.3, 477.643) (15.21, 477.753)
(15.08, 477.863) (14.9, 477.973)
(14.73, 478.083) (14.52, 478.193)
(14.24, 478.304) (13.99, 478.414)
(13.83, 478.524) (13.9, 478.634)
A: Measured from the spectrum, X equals 0.132 nm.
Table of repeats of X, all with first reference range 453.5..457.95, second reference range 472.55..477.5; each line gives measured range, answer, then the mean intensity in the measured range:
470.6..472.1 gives 0.12 nm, 14.3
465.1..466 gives 0.10 nm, 13.7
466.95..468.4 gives 0.11 nm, 14.3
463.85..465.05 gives 0.11 nm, 13.9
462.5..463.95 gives 0.03 nm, 15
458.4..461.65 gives -0.03 nm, 15.4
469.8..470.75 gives 0.04 nm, 14.9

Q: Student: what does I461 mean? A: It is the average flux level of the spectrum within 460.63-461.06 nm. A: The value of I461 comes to 16.3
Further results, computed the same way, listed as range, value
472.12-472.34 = 16.9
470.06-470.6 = 14.8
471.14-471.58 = 13.7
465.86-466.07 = 12.3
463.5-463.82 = 13.6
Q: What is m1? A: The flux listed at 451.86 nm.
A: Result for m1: 14.19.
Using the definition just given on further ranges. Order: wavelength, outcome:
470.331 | 14.83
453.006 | 12.75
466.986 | 13.07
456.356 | 15.68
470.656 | 13.39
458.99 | 14.48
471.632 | 14.96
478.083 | 14.73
